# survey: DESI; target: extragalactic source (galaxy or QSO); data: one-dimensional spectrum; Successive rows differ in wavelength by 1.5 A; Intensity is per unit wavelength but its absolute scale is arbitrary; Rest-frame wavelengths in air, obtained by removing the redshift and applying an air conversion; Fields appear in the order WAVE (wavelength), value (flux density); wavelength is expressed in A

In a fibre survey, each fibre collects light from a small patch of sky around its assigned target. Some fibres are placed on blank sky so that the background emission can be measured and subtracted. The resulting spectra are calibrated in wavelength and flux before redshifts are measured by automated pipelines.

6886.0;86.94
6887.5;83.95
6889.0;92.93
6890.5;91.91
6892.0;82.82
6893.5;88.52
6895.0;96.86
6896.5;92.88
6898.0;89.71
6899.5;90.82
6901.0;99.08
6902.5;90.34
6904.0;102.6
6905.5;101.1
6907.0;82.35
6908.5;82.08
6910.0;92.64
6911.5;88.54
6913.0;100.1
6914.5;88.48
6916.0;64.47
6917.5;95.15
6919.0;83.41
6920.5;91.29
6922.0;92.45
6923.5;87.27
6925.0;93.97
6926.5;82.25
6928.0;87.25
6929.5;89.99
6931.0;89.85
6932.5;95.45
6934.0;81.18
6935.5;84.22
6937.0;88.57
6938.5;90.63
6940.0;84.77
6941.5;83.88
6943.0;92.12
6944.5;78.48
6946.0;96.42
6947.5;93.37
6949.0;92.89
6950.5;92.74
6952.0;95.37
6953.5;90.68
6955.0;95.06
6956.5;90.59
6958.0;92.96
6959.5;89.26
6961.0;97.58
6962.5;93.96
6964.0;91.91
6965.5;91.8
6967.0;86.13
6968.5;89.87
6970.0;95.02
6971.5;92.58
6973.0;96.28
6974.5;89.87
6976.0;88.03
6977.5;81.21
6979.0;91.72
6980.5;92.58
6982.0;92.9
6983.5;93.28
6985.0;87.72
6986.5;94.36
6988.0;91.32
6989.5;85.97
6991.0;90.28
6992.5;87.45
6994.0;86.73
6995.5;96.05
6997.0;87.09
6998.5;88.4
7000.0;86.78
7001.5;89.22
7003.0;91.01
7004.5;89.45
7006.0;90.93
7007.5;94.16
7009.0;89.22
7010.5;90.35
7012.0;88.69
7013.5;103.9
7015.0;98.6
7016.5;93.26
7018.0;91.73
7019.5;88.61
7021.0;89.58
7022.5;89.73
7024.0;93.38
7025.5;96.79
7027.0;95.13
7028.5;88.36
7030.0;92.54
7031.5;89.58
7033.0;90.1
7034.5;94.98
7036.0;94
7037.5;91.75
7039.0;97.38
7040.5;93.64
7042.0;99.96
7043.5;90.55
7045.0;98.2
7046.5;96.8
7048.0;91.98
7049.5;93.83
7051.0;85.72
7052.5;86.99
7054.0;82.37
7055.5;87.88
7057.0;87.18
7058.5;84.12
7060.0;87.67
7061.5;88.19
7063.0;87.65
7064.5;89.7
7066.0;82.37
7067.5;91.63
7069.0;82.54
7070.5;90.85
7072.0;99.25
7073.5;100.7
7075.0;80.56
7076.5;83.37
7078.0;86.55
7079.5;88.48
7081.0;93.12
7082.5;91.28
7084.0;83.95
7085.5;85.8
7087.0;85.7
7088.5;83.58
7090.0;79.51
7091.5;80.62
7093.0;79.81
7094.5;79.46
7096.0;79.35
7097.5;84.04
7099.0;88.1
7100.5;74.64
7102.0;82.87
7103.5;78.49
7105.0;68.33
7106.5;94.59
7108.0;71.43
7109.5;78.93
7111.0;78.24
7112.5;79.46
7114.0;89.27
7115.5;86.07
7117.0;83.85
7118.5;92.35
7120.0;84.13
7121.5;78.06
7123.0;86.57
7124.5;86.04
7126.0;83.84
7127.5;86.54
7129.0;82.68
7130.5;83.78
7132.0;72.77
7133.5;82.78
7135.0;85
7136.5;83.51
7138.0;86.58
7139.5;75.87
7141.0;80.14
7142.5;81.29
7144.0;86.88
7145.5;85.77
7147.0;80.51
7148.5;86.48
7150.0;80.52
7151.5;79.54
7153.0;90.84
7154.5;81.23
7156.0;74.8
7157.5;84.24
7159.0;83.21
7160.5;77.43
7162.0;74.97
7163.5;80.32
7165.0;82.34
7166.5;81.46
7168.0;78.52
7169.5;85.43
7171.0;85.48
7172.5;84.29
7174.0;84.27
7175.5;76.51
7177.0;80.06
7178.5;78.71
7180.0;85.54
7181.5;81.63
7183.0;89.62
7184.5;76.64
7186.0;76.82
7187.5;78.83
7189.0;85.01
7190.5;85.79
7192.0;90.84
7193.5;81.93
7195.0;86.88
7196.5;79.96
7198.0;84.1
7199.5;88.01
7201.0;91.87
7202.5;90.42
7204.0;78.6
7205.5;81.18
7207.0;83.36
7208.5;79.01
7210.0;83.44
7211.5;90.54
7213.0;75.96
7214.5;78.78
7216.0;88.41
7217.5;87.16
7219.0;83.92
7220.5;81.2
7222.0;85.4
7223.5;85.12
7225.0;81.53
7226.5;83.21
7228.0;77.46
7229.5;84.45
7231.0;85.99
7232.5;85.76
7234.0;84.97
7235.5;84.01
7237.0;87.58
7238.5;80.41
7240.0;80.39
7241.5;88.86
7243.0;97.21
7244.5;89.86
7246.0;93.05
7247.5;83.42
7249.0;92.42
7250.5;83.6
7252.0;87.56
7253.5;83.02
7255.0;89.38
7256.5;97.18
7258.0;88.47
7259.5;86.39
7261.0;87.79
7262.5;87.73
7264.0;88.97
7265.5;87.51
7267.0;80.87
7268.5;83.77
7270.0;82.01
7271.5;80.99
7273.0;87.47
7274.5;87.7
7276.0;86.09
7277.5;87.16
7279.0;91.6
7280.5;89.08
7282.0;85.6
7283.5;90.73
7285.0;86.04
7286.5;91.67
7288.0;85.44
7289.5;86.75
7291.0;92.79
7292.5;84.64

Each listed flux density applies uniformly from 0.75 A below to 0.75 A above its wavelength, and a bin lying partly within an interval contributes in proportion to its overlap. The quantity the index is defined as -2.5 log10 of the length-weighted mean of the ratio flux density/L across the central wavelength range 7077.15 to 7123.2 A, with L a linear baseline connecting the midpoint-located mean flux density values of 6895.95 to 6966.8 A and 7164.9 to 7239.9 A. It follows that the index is 0.04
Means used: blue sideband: 90.2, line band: 83.1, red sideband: 83.4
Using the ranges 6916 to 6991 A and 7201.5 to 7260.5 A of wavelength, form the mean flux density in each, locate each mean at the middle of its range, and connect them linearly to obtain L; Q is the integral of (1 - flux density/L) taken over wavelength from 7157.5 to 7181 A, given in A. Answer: 1.4 A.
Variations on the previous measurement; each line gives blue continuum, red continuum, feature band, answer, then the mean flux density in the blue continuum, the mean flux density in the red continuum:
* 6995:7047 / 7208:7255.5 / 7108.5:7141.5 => 2.2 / 92.5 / 85.1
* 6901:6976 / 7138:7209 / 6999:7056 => -3.1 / 90.3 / 82.5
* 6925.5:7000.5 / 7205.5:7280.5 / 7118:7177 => 3.2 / 90.1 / 85.7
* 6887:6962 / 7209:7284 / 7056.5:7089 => 0.1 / 90.1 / 86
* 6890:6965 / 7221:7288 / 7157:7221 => 3.2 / 90.2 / 86.5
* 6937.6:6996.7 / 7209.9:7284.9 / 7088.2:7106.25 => 1.7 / 90.8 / 86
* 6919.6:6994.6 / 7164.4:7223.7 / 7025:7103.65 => -1.1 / 90.2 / 83.3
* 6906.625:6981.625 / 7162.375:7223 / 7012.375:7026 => -0.9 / 89.6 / 83.2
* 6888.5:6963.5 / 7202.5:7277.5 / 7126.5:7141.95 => 0.9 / 90.2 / 85.4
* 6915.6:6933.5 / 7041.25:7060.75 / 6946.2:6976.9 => -1.2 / 88.1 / 90.2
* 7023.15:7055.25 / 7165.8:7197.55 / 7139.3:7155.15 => 0.4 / 92.5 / 82.6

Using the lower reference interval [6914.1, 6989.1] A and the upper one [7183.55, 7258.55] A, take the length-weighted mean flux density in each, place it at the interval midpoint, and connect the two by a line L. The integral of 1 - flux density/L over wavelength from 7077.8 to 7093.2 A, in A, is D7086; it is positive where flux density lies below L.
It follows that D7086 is 0.35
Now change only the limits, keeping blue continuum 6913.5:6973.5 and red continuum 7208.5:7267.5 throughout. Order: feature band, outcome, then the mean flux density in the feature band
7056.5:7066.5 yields 0.2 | 86.8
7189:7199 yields 0.2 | 85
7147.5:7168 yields 1.3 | 81.2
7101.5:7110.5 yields 0.9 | 79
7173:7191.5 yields 1.0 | 81.8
